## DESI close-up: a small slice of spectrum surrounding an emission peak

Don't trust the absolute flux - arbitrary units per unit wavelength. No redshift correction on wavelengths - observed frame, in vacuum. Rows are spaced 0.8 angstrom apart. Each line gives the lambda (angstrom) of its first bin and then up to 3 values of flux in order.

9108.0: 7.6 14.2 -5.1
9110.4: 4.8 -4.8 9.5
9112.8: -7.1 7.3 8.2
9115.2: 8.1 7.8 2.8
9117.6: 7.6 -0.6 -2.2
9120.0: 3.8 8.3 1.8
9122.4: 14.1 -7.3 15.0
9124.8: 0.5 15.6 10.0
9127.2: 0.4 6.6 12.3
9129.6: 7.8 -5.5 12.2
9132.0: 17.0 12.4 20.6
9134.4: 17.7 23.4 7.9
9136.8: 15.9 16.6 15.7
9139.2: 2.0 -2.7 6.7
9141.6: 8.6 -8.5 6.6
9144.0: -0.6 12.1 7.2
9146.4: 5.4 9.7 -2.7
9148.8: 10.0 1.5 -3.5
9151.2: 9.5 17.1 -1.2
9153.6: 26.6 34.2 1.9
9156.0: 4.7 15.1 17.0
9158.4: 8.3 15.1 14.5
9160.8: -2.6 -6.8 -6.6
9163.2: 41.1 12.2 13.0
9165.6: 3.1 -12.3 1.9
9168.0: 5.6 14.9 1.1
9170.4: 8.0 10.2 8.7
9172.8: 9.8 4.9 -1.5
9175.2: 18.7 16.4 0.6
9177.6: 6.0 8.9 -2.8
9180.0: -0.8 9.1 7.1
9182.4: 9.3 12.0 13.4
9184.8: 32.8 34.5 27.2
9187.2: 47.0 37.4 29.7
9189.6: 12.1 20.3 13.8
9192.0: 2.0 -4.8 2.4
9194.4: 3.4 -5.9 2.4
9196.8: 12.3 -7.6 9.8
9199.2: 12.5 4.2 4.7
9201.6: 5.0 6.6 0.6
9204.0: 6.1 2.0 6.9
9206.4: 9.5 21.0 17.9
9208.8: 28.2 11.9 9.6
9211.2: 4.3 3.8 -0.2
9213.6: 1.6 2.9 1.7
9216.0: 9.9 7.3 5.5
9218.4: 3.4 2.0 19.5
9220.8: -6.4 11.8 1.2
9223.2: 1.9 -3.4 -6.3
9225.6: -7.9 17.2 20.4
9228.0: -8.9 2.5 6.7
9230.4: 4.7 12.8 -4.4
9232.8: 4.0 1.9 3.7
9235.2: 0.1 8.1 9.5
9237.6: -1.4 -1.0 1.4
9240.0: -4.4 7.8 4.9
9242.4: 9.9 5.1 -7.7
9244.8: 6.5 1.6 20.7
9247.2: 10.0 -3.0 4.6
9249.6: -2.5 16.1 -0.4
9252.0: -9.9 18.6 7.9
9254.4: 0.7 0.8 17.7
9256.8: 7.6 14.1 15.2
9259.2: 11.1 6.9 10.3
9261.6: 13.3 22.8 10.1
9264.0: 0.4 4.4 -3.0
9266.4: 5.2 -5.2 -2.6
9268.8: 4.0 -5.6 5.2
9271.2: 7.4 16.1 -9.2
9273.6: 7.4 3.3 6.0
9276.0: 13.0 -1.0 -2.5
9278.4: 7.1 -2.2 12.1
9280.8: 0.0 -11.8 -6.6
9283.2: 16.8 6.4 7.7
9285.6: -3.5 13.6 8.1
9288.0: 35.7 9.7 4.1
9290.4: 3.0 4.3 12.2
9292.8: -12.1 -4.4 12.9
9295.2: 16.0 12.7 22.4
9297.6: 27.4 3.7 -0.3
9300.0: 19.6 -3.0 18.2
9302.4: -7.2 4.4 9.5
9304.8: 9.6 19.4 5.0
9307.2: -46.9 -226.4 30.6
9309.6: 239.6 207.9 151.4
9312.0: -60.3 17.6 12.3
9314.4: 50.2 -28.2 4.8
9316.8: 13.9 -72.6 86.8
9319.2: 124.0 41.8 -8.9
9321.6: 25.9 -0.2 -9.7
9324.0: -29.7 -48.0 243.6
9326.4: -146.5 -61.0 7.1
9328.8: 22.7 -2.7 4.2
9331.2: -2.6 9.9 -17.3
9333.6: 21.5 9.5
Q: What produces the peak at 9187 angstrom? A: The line H-beta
